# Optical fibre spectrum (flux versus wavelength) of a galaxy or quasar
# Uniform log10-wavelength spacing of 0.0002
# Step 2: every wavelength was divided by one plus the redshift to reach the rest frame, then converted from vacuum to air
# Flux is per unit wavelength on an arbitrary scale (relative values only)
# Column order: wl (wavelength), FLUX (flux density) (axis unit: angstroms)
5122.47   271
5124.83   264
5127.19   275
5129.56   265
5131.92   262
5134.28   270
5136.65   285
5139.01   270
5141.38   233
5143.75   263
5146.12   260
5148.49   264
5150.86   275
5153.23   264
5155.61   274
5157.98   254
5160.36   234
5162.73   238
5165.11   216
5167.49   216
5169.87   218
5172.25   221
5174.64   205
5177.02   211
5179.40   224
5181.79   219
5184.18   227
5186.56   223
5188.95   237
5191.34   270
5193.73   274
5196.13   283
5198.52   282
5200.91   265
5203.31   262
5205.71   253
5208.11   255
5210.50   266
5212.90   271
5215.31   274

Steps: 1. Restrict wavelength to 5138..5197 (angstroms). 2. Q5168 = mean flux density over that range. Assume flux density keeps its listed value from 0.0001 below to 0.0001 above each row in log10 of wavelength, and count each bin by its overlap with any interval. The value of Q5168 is 243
